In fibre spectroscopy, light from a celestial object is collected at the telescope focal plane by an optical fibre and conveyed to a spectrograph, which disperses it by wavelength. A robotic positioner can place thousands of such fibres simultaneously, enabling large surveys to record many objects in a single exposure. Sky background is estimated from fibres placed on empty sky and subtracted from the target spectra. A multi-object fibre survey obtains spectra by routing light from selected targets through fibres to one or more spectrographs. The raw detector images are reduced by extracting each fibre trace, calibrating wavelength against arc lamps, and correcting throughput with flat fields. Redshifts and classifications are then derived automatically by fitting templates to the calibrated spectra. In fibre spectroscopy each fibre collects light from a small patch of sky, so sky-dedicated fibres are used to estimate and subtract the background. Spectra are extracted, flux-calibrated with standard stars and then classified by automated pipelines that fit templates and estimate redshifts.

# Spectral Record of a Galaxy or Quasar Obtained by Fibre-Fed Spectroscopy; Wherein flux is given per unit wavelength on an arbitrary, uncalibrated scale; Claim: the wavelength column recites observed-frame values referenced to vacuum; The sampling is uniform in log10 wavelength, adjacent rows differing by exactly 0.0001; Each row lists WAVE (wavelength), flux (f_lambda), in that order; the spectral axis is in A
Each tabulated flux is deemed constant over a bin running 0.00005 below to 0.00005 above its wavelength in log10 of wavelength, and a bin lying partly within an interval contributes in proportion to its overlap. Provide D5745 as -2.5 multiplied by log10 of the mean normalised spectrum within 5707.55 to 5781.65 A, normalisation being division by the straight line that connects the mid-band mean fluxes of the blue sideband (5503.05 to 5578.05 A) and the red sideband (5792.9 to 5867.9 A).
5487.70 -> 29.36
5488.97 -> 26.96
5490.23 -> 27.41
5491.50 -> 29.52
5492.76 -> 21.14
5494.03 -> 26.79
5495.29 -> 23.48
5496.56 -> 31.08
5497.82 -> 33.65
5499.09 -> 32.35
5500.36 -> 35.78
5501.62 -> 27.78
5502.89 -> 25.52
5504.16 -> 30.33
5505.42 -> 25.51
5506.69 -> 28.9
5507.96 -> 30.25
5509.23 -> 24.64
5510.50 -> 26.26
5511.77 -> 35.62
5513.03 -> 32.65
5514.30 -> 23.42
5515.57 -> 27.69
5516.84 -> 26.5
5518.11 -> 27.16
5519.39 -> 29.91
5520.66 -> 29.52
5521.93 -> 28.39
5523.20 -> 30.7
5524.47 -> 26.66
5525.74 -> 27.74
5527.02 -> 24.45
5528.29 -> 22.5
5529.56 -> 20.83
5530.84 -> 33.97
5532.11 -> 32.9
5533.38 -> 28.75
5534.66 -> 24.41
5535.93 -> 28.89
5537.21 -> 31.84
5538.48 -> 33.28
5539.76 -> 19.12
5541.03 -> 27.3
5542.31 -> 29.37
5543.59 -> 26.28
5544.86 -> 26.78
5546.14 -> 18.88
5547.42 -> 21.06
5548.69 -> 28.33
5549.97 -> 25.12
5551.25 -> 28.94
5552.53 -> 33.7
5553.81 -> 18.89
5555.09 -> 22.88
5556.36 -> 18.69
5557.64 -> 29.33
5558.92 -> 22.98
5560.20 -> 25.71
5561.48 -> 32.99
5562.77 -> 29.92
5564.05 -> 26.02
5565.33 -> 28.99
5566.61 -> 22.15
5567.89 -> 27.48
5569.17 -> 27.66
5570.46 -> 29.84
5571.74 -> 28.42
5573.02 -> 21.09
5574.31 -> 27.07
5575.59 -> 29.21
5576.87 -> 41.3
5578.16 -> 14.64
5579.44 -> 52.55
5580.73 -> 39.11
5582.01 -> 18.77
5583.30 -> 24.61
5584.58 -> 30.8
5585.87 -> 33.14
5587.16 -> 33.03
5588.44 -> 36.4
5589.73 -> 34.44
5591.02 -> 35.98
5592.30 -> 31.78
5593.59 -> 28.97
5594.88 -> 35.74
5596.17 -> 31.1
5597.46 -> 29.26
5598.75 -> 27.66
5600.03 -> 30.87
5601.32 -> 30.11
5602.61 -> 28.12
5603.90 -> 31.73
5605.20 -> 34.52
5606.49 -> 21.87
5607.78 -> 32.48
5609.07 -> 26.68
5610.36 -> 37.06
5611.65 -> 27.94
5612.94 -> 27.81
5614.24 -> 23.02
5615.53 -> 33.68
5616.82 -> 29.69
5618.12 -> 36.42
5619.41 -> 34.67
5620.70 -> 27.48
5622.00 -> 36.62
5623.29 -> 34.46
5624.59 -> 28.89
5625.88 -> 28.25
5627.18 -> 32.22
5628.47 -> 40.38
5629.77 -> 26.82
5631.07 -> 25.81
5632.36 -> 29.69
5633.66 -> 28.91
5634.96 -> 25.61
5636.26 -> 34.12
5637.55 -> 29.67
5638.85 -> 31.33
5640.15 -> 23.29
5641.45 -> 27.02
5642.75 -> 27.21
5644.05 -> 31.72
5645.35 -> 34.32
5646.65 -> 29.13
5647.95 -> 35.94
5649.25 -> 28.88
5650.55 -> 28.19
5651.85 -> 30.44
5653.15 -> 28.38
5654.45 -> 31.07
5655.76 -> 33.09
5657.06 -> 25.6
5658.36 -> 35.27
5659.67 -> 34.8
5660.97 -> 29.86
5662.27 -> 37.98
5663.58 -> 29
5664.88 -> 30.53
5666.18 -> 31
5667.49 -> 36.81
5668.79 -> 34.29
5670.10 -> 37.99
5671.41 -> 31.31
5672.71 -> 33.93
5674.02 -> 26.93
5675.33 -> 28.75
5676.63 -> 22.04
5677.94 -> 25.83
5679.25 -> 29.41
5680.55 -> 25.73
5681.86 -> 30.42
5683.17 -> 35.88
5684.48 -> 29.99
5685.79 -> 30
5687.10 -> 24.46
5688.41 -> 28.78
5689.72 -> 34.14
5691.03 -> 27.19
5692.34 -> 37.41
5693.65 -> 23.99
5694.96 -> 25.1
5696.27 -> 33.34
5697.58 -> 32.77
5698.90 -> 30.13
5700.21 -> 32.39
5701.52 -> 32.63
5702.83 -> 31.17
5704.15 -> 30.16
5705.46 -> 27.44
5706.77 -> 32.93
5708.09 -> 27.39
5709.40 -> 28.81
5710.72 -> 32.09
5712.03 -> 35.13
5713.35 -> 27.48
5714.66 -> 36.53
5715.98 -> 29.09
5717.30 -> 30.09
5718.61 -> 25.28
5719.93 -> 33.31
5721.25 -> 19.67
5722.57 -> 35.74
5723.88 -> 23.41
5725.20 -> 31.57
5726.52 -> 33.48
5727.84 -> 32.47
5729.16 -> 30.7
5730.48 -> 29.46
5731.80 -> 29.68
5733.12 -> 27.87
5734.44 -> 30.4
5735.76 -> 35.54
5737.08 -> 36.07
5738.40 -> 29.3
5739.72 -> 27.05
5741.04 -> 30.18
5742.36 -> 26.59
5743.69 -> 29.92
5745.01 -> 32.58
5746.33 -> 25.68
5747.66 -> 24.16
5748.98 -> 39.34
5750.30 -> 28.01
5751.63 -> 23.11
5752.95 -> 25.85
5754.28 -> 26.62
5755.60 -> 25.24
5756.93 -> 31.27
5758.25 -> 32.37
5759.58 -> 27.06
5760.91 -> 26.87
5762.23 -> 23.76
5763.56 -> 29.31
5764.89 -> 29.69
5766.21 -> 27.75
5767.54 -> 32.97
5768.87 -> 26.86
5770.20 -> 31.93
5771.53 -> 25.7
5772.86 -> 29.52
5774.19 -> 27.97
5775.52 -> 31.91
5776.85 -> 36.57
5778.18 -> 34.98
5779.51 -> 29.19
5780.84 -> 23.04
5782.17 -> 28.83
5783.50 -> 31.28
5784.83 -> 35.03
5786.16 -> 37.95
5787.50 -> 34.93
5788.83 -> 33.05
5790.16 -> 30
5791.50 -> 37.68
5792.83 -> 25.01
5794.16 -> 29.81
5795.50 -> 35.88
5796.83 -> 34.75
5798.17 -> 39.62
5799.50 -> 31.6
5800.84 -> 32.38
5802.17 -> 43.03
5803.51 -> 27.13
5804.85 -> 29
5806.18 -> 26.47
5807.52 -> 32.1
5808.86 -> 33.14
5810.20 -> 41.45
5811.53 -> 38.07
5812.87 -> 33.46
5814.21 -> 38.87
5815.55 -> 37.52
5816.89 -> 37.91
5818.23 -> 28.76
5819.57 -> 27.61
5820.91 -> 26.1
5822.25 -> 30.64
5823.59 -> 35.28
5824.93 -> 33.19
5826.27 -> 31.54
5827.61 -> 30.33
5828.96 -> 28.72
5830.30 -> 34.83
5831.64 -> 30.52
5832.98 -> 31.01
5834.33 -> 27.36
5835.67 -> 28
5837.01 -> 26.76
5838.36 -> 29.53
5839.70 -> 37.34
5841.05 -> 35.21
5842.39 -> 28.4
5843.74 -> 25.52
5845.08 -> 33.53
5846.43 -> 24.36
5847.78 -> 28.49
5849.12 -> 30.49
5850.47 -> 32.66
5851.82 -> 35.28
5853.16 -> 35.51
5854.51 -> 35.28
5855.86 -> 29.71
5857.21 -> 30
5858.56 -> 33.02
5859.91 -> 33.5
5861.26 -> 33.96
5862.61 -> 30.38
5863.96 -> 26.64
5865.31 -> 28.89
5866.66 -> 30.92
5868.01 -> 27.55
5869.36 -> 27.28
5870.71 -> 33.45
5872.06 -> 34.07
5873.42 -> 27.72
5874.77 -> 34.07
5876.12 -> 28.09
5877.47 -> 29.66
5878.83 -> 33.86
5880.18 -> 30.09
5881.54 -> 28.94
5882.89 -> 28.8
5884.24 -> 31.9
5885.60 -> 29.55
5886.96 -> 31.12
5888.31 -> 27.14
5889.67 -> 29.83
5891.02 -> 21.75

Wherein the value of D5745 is 0.04 mag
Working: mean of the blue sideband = 27.3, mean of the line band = 29.5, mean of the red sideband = 31.9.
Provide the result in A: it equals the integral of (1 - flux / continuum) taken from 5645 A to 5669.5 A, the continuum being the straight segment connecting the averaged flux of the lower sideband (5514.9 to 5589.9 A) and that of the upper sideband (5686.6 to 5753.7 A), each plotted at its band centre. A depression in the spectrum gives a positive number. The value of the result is -2.2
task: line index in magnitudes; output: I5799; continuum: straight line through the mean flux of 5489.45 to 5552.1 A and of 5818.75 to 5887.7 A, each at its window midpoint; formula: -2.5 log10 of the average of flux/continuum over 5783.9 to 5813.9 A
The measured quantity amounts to -0.12 mag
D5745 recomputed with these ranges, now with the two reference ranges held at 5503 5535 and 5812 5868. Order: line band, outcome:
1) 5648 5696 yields -0.03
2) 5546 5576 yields 0.09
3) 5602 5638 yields -0.05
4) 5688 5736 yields -0.01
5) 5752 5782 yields 0.06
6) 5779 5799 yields -0.06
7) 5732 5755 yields 0.04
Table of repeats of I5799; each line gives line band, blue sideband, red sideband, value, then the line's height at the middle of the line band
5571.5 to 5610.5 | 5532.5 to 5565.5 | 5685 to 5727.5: -0.13 mag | 27.5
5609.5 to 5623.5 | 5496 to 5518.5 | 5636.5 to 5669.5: -0.03 mag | 30.6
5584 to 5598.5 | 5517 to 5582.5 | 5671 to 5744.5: -0.16 mag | 28.2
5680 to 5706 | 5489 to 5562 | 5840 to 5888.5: -0.04 mag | 29.1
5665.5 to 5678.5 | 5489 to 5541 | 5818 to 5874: -0.06 mag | 29.4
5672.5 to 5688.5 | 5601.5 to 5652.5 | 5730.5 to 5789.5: 0.06 mag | 30.1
